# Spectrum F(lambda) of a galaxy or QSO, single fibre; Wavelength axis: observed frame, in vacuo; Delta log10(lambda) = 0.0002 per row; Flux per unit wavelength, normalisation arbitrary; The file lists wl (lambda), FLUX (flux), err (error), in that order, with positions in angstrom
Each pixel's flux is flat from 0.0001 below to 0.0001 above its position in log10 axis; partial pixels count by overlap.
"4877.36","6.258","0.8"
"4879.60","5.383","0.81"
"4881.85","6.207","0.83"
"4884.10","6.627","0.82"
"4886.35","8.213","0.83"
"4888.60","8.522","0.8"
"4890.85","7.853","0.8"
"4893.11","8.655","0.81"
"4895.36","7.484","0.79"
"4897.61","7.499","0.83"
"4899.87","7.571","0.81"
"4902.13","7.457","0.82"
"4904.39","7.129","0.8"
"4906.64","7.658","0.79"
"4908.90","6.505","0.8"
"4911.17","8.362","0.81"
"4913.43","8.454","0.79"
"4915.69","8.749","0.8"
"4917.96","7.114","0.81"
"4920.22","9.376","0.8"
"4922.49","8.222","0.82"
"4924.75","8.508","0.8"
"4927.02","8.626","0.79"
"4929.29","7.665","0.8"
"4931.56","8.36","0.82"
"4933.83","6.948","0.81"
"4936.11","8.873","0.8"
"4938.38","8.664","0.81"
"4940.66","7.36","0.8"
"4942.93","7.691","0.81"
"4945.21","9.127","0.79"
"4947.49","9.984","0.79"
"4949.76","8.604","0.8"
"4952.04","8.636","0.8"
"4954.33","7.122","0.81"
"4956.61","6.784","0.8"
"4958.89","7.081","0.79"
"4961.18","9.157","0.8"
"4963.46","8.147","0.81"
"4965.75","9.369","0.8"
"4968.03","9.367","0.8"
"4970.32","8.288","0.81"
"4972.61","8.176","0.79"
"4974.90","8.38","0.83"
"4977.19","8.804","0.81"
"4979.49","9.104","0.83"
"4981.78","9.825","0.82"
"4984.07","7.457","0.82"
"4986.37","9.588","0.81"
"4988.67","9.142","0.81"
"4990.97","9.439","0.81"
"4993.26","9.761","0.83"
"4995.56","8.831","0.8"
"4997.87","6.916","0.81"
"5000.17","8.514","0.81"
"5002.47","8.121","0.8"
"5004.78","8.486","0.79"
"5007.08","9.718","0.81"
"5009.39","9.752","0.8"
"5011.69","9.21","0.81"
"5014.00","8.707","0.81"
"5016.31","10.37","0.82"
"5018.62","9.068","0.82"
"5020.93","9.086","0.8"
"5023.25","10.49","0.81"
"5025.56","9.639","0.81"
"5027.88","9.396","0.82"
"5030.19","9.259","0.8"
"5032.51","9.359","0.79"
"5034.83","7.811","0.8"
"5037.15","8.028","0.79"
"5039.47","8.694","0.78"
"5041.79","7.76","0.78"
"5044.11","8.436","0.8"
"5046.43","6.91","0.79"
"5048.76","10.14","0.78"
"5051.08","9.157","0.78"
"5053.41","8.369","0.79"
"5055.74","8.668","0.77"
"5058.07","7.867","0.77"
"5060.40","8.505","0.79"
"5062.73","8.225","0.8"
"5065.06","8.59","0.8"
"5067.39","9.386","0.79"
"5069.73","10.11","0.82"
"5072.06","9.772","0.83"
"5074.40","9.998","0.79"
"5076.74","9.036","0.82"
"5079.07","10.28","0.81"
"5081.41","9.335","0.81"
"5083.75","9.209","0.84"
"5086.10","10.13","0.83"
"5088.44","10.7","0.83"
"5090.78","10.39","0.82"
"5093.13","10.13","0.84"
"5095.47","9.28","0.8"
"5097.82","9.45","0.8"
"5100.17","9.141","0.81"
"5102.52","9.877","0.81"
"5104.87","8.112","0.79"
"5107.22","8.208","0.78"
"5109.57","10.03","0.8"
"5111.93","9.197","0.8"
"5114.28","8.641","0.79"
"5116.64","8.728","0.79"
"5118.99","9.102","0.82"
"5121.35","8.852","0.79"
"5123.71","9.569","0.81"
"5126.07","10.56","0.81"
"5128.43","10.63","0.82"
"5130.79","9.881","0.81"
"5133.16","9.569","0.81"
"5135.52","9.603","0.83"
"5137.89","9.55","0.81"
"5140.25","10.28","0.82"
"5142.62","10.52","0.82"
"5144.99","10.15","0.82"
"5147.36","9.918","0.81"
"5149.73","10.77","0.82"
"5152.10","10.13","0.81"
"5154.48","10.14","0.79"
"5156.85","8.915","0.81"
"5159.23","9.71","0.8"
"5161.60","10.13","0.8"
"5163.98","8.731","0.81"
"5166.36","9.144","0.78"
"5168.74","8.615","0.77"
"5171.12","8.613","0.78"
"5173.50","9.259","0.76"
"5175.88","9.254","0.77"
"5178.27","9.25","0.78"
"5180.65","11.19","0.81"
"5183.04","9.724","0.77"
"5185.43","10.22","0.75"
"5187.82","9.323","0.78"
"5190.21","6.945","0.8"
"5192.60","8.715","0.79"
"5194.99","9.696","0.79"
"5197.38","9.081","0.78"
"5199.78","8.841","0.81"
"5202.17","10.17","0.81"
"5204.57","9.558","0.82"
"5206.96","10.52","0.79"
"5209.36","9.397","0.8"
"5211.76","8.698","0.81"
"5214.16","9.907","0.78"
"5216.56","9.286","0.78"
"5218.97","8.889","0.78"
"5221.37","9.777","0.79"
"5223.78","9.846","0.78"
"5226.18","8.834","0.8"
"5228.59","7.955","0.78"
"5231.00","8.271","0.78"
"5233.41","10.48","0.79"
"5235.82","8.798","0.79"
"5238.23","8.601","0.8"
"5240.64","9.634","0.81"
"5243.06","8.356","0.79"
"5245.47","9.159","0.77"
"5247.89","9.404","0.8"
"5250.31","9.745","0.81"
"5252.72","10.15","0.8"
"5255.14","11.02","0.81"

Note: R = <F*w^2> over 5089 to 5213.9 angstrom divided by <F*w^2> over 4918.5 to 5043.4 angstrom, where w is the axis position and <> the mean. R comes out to 1.17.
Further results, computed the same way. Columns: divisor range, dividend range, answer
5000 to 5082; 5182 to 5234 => 1.10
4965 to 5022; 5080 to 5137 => 1.11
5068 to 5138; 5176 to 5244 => 1.01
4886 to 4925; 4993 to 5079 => 1.18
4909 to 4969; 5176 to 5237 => 1.25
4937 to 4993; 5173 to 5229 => 1.20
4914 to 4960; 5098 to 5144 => 1.25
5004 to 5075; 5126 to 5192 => 1.12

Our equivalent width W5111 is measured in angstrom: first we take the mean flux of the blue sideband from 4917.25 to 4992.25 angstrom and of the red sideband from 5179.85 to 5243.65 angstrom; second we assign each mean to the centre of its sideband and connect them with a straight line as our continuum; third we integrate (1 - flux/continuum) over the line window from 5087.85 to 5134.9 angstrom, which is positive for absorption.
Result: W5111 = -2.76 angstrom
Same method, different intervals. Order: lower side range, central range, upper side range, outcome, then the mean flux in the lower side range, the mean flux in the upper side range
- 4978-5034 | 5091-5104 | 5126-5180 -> -0.16 angstrom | 9.12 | 9.71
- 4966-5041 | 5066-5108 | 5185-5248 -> -2.53 angstrom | 8.96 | 9.18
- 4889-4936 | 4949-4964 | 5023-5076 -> 0.60 angstrom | 7.94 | 8.87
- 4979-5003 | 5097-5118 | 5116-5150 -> 1.34 angstrom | 8.8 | 9.84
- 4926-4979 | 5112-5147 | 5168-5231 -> -2.61 angstrom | 8.32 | 9.28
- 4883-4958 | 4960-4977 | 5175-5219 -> -0.92 angstrom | 8.01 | 9.42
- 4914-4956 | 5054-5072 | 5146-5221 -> 0.15 angstrom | 8.3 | 9.45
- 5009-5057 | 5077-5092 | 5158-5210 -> -1.41 angstrom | 8.95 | 9.37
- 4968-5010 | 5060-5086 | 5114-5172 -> -0.32 angstrom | 8.8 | 9.64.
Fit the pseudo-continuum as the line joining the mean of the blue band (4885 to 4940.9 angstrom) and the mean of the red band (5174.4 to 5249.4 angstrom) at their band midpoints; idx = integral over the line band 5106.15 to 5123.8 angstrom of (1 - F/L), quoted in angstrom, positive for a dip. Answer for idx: -0.3 angstrom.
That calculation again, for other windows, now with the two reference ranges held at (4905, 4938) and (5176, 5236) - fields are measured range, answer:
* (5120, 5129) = -0.9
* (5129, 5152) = -2.5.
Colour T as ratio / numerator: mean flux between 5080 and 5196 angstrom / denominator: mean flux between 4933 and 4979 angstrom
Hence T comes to 1.14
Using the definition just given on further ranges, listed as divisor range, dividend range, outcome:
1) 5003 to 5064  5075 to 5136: 1.07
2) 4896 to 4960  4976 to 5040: 1.13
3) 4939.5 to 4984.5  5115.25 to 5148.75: 1.16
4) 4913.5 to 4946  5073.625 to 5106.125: 1.17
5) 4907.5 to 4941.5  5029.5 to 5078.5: 1.08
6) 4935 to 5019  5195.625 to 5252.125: 1.07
